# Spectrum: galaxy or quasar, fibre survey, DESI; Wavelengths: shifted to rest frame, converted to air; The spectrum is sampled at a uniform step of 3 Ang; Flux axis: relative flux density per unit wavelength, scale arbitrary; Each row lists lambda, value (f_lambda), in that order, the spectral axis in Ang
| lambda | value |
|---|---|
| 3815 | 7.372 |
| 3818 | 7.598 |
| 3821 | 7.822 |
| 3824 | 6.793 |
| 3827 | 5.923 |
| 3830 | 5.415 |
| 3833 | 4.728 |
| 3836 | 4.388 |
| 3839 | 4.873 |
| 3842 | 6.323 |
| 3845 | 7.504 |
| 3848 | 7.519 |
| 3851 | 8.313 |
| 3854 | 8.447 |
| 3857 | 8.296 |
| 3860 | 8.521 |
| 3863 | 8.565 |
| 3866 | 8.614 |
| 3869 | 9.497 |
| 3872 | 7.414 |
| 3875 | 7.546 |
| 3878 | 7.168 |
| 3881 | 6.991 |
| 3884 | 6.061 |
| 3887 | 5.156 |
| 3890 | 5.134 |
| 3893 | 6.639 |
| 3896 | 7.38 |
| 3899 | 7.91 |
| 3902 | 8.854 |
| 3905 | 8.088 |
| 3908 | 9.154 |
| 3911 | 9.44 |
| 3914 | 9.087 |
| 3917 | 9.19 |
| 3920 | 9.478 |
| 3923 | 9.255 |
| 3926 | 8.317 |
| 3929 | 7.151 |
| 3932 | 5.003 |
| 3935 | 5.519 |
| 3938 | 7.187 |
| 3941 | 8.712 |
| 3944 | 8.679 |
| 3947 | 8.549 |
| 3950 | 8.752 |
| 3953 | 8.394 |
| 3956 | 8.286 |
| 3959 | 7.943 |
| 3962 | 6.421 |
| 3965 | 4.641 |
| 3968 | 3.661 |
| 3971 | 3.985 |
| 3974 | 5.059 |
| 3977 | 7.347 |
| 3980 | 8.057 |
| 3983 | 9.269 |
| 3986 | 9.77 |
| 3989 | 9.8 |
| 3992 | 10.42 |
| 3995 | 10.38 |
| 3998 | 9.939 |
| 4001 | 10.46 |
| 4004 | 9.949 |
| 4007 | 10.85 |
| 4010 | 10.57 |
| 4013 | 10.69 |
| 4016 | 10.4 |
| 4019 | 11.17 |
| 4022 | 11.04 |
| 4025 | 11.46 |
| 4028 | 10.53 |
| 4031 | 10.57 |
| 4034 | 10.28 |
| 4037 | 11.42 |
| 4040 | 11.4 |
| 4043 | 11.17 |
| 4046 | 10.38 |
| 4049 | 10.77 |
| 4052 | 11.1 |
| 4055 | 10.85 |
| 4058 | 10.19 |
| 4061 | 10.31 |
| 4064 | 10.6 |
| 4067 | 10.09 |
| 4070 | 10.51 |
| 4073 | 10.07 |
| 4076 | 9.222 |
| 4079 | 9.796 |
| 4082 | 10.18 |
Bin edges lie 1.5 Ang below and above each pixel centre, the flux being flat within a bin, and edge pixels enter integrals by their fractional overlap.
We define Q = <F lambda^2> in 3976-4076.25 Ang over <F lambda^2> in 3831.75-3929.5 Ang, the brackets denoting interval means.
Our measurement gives 1.5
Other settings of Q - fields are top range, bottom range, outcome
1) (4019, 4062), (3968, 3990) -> 1.53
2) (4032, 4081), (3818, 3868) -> 1.66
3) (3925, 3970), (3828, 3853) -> 1.21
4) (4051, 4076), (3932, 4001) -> 1.40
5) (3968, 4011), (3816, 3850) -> 1.51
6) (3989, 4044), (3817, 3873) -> 1.62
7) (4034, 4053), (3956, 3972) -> 2.02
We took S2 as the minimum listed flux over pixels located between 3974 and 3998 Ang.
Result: 5.059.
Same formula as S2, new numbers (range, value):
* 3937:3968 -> 3.661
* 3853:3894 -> 5.134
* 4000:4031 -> 9.949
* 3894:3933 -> 5.003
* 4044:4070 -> 10.09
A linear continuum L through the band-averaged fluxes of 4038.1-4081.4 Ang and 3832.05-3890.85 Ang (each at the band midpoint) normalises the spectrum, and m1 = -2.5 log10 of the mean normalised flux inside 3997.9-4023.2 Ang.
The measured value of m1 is -0.10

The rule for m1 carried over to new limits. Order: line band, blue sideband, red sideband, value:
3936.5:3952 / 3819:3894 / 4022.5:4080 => 0.027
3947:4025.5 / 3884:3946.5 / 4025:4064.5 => 0.084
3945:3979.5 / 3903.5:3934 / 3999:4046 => 0.358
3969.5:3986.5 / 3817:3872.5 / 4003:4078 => 0.322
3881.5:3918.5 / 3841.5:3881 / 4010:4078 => 0.123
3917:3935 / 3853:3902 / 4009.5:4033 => 0.109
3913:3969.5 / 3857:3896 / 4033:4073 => 0.125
